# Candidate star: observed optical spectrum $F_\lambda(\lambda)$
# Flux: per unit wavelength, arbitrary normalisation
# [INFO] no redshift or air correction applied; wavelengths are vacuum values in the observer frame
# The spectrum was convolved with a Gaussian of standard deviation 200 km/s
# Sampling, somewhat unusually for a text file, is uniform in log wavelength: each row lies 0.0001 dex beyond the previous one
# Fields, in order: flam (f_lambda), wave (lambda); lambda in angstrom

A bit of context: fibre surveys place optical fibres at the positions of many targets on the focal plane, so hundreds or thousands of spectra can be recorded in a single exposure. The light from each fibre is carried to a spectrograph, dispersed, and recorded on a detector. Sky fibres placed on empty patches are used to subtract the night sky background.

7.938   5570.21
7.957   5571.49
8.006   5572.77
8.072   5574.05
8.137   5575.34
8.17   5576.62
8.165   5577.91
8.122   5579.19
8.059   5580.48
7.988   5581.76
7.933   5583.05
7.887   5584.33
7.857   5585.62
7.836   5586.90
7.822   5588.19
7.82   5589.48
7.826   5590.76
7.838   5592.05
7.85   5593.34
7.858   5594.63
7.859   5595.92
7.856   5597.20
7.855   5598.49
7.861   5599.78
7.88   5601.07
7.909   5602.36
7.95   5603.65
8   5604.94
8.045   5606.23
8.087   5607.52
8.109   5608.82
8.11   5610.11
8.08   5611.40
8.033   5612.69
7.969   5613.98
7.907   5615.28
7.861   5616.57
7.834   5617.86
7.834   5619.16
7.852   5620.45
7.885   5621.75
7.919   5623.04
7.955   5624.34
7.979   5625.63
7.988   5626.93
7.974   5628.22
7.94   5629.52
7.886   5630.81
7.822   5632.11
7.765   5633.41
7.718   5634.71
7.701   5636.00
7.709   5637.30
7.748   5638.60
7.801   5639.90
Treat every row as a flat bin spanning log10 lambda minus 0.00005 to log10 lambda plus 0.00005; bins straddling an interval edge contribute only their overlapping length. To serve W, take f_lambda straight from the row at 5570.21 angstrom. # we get 7.938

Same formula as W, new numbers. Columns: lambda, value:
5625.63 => 7.979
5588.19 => 7.822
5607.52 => 8.087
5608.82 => 8.109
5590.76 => 7.826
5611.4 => 8.08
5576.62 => 8.17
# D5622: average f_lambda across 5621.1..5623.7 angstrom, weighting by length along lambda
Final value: 7.89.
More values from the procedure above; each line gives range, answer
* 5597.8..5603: 7.87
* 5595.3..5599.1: 7.87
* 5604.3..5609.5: 8.05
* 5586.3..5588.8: 7.82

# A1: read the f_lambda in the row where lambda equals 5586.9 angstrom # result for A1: 7.836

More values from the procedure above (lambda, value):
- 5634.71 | 7.718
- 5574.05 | 8.072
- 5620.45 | 7.852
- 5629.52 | 7.94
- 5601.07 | 7.88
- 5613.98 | 7.969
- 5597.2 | 7.856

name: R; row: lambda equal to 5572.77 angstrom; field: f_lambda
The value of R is 8.006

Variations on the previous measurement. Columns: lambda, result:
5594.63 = 7.858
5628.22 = 7.974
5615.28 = 7.907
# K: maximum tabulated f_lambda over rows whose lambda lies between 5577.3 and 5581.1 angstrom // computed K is 8.165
